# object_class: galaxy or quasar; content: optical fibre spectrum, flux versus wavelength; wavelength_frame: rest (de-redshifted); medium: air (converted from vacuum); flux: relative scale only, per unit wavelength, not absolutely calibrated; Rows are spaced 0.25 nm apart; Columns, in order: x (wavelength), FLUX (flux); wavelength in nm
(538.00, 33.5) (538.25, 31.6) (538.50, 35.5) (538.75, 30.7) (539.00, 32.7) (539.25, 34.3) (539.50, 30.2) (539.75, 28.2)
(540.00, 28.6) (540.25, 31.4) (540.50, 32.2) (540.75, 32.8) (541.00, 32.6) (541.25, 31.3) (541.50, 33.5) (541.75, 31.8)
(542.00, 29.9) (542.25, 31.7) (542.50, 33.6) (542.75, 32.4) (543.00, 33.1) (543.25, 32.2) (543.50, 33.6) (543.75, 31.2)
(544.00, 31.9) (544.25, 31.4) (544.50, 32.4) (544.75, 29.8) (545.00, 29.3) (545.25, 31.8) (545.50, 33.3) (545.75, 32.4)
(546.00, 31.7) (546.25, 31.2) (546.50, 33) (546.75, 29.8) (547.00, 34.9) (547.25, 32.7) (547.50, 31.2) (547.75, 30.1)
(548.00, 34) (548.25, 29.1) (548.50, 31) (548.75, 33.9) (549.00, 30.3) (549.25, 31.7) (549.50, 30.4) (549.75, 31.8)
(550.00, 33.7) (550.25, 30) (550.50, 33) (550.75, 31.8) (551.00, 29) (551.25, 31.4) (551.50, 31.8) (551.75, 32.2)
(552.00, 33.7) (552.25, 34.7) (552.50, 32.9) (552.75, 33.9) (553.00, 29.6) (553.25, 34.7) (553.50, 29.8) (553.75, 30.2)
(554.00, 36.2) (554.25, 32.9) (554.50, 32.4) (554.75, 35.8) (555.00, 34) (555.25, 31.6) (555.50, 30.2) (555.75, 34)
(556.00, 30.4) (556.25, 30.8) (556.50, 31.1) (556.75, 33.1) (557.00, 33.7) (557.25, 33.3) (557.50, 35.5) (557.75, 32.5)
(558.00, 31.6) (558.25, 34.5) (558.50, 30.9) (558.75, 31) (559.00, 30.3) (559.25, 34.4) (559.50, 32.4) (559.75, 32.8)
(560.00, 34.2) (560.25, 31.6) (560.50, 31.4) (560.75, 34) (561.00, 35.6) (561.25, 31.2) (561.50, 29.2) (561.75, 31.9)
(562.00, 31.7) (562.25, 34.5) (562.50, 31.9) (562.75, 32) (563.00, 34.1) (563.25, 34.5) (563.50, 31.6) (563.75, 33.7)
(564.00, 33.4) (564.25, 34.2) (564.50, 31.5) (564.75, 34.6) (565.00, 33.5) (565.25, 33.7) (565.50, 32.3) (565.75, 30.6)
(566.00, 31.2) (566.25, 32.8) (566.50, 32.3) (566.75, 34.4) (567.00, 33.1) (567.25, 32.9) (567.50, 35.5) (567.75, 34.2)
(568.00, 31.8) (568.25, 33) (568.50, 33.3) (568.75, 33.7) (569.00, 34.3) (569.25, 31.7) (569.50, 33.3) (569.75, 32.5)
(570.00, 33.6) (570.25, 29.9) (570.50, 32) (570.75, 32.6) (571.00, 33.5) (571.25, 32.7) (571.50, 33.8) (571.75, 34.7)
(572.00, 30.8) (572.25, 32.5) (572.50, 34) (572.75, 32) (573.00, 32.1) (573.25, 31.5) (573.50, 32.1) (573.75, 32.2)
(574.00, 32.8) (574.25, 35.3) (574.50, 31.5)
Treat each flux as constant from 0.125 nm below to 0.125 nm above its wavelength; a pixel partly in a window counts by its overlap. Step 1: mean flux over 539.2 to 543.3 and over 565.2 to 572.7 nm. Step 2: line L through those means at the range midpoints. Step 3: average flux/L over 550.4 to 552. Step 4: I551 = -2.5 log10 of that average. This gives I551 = 0.015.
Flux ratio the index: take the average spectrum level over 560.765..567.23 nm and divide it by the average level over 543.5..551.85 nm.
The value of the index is 1.04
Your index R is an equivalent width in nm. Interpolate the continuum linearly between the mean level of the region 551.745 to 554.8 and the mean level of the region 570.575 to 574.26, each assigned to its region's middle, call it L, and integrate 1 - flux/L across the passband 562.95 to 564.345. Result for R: -0.03 nm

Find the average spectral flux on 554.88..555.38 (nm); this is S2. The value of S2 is 32.8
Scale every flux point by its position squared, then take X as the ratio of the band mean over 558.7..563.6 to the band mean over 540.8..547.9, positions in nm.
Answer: 1.08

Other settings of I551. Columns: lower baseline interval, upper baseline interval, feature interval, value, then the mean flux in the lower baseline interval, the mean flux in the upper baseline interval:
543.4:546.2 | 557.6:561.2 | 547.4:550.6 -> 0.014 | 31.7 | 32.6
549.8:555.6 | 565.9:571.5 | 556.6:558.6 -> -0.019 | 32.4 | 33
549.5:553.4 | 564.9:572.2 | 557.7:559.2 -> 0.020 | 32.2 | 32.9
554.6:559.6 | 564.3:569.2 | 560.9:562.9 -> 0.020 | 32.6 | 33.1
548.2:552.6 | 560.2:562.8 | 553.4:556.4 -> -0.012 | 31.8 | 32.3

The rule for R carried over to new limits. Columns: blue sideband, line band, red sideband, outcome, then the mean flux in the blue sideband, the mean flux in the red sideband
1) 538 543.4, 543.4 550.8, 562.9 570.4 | 0.11 nm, 32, 33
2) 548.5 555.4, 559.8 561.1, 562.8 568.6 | -0.02 nm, 32.3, 33.1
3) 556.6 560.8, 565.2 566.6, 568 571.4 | 0.03 nm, 32.7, 32.7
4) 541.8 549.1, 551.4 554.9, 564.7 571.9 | -0.08 nm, 31.8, 33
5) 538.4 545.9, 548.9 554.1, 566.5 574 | 0.03 nm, 31.8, 32.9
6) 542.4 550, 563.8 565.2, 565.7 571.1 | -0.03 nm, 31.9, 32.9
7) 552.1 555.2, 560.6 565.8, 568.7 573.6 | 0.00 nm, 33.1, 32.7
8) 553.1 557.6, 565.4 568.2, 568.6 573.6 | -0.01 nm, 32.7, 32.7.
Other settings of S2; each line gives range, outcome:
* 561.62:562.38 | 32.7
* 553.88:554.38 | 34.5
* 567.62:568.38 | 33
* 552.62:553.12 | 31.8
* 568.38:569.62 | 33.3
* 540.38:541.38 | 32.2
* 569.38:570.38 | 32.3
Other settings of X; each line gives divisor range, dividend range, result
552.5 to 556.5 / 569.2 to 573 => 1.07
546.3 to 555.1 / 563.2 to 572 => 1.09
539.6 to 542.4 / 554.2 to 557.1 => 1.10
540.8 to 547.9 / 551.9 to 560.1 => 1.07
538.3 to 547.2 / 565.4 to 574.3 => 1.13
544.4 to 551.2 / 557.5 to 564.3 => 1.08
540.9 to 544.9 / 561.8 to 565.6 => 1.12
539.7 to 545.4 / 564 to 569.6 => 1.14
